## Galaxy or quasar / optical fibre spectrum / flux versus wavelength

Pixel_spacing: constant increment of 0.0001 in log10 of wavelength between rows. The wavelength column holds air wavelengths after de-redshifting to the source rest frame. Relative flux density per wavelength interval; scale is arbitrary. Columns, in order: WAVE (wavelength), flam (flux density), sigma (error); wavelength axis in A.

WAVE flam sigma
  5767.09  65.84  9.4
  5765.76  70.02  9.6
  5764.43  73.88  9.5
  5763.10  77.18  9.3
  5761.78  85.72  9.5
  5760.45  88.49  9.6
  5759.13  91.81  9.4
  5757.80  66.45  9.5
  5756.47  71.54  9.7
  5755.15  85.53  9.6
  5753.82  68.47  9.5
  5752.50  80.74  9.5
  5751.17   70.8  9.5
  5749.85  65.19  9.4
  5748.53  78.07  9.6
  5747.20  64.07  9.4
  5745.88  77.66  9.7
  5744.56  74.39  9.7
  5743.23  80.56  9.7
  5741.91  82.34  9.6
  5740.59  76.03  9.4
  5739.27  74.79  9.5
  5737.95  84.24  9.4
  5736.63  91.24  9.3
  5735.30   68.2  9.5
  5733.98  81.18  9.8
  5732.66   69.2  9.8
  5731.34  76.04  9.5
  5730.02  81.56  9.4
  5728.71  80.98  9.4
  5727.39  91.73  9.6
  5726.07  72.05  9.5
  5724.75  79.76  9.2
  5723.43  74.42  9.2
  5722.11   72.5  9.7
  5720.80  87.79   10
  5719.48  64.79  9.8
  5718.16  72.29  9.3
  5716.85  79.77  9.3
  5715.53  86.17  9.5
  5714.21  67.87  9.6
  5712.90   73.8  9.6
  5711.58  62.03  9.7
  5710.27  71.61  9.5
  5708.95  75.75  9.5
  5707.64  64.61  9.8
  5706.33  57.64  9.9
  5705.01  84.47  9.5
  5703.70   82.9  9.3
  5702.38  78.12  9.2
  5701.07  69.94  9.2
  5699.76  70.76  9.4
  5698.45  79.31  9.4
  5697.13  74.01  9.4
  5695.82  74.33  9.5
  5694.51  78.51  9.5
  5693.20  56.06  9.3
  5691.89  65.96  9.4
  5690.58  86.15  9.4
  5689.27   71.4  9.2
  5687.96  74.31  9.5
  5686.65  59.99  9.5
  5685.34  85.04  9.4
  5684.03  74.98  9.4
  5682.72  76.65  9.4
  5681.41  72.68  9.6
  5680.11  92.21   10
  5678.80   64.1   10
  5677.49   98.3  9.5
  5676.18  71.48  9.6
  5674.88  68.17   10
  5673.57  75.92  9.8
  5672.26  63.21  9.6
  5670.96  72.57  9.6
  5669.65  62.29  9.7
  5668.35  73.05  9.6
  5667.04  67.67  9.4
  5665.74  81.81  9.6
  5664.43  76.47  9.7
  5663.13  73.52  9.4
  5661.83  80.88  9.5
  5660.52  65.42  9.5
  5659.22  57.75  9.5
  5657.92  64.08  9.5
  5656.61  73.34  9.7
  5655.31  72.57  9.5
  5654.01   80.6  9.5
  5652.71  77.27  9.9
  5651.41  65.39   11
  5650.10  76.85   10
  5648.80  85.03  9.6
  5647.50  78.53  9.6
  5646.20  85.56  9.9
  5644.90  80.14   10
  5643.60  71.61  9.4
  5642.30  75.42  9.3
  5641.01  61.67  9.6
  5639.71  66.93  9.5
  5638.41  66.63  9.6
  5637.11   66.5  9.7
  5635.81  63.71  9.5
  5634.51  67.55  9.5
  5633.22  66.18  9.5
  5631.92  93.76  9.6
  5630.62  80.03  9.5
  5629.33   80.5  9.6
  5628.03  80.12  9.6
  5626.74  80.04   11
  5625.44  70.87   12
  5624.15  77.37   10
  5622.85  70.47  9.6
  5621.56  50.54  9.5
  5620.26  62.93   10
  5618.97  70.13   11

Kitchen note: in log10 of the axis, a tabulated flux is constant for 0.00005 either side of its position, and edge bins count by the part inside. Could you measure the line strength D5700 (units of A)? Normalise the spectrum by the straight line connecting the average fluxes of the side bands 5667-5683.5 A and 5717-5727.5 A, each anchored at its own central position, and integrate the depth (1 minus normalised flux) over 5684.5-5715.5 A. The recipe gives 1.0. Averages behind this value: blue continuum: 73.9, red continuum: 76.3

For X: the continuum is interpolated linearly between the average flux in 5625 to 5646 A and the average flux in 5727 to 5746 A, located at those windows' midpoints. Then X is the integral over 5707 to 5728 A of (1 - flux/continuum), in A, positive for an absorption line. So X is 0.9 A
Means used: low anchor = 73.5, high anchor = 79.2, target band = 74.8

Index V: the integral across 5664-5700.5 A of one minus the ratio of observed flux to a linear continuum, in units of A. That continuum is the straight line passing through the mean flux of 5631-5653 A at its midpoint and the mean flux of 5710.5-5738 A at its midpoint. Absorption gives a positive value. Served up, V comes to 0.6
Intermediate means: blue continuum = 73.5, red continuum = 76.8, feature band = 73.8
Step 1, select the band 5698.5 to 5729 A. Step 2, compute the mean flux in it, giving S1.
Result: 74.9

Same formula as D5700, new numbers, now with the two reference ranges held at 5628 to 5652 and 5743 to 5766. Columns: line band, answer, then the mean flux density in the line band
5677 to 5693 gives -0.2 A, 76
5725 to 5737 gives -0.5 A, 78.8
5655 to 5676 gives 1.2 A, 70.5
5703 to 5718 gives 0.4 A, 73.3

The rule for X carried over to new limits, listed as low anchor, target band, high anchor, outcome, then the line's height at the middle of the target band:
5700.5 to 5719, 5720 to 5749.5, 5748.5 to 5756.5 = -1.6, 73.9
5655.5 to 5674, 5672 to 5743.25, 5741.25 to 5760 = -2.3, 73.1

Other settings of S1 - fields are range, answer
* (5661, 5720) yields 73.6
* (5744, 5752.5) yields 72.4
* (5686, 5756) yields 74.9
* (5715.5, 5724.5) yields 76.3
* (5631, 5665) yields 72.9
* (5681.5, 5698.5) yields 73.3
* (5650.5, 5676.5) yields 71.2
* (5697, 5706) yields 76.5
